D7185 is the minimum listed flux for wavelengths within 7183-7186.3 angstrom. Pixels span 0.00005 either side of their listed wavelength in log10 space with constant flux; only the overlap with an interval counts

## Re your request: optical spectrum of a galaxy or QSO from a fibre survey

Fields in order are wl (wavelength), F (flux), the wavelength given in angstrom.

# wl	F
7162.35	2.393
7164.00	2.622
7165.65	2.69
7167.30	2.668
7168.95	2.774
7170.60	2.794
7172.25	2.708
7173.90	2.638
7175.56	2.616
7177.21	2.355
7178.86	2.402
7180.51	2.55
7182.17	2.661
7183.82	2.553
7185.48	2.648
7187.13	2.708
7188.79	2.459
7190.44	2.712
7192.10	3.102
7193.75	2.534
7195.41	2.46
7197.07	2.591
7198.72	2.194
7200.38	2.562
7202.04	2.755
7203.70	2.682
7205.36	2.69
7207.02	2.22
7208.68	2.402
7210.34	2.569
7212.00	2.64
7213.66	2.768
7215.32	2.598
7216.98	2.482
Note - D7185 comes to 2.553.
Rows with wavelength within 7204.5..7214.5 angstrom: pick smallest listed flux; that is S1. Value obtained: 2.22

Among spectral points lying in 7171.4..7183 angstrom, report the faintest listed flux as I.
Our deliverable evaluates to 2.355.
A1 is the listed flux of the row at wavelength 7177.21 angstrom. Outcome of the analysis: 2.355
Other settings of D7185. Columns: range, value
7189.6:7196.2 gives 2.46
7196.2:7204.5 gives 2.194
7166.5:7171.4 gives 2.668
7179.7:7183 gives 2.55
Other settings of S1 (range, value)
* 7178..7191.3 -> 2.402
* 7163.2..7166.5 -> 2.622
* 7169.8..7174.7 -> 2.638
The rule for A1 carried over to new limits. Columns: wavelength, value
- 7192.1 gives 3.102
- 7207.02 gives 2.22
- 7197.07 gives 2.591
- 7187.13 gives 2.708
